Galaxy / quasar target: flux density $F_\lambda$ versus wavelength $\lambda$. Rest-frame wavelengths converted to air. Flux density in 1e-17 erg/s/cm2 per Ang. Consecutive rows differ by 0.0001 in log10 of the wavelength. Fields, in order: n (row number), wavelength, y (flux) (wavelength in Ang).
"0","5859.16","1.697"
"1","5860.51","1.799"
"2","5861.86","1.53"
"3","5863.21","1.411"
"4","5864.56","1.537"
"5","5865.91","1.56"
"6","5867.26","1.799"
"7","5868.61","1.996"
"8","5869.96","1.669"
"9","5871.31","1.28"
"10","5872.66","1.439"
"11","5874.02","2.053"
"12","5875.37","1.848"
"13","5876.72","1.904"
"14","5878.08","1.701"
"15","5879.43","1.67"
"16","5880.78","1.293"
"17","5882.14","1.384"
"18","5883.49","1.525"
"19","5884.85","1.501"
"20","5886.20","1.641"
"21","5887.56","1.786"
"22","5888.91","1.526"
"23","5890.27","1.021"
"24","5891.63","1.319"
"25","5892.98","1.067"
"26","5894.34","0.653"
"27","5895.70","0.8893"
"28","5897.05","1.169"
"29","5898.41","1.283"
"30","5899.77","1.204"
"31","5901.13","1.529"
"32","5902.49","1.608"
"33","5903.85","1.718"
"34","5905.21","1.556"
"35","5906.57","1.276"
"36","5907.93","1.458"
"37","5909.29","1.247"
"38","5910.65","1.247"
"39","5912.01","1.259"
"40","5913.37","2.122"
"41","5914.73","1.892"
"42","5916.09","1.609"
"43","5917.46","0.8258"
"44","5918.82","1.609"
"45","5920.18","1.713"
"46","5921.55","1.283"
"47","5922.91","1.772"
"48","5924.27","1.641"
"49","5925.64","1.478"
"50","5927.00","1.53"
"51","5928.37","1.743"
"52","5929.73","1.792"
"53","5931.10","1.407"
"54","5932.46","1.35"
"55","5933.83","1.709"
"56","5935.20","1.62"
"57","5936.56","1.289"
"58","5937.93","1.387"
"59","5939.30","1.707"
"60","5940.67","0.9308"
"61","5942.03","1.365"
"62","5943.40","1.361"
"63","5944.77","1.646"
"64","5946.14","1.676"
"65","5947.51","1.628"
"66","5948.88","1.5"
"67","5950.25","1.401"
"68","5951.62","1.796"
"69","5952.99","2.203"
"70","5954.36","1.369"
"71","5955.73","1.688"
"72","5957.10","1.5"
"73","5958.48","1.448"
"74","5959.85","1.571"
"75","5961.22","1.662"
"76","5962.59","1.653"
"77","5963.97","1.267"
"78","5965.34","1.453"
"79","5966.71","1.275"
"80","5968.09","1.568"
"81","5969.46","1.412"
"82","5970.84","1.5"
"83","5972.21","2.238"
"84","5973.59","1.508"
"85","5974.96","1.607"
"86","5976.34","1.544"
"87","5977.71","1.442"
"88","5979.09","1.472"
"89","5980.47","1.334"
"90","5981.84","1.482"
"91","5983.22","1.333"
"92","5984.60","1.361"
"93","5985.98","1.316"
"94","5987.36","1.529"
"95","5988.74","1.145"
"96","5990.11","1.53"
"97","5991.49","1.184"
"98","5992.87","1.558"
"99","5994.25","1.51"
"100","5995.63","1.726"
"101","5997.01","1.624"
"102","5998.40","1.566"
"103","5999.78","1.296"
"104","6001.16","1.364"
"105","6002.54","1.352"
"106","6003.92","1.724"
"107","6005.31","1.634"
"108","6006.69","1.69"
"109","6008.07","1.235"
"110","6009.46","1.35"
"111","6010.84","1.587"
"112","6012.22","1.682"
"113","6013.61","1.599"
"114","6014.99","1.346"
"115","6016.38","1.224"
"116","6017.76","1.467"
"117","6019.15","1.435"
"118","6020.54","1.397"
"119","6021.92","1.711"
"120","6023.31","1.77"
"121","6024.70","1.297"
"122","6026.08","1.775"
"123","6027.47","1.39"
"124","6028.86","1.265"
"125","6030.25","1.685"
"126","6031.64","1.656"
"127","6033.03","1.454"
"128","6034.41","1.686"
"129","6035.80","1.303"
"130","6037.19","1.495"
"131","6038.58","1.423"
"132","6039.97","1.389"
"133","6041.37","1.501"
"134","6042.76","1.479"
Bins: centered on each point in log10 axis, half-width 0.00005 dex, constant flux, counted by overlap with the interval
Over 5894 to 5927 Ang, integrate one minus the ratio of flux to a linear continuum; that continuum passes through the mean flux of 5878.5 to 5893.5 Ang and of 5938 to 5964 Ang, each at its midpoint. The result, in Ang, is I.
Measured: 1.2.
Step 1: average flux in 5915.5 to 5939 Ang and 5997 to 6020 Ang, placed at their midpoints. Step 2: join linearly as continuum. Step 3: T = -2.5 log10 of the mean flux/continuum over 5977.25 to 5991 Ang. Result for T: 0.07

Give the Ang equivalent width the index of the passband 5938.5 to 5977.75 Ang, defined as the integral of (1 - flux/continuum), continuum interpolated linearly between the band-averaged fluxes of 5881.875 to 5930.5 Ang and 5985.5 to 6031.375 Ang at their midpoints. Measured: -2.3 Ang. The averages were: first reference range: 1.44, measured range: 1.55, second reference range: 1.49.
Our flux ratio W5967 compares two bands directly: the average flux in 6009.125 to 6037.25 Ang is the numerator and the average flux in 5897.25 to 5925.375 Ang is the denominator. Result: 1.01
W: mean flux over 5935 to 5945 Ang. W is 1.39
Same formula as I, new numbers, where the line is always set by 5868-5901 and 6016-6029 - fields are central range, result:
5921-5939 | -1.00 Ang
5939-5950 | 0.01 Ang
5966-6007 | -0.39 Ang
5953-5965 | -0.70 Ang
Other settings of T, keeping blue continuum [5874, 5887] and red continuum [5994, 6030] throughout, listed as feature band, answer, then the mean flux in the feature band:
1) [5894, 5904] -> 0.28 mag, 1.25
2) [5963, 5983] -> 0.03 mag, 1.51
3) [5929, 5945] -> 0.08 mag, 1.46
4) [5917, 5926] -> 0.07 mag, 1.49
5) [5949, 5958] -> -0.06 mag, 1.64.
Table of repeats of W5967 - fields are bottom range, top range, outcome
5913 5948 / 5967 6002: 0.97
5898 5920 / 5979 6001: 0.97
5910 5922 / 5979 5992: 0.90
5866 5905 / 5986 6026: 1.00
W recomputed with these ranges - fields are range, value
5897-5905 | 1.44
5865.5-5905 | 1.48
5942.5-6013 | 1.52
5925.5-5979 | 1.54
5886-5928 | 1.42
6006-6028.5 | 1.49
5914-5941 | 1.52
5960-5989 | 1.49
